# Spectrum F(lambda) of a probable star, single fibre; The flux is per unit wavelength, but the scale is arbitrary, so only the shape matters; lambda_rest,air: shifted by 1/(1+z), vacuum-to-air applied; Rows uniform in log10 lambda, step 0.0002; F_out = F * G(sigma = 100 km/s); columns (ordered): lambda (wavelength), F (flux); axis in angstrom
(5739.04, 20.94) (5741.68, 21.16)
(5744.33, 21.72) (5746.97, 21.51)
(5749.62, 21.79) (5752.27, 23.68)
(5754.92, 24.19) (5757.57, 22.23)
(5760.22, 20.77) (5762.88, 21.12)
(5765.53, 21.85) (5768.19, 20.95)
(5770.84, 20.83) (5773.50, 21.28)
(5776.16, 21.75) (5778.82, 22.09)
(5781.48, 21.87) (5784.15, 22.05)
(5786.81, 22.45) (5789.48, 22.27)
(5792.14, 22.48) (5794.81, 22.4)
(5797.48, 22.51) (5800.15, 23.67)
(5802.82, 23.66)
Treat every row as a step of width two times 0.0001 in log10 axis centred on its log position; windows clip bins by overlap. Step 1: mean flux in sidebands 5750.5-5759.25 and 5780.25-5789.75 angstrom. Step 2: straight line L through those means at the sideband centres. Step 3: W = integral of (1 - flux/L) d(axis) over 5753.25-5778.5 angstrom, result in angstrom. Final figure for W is 1.2 angstrom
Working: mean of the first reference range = 23.2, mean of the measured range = 21.7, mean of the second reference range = 22.1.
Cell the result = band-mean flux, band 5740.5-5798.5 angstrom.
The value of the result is 22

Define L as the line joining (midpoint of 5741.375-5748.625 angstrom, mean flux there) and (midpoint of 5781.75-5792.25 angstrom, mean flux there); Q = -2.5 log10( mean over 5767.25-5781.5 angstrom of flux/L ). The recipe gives 0.03 mag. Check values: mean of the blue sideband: 21.5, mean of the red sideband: 22.2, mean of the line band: 21.4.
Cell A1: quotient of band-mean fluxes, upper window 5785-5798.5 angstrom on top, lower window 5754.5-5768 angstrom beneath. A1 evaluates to 1.0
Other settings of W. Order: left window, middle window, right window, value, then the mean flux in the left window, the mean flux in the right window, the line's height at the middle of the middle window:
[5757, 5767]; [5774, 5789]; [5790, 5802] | 0.1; 21.4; 22.8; 22.2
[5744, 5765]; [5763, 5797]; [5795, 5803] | 1.3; 22.1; 23.1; 22.7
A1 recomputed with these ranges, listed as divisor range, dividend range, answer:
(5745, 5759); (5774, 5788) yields 0.97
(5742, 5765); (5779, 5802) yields 1.02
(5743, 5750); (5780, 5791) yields 1.02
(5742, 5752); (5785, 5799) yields 1.03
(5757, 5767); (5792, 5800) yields 1.06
